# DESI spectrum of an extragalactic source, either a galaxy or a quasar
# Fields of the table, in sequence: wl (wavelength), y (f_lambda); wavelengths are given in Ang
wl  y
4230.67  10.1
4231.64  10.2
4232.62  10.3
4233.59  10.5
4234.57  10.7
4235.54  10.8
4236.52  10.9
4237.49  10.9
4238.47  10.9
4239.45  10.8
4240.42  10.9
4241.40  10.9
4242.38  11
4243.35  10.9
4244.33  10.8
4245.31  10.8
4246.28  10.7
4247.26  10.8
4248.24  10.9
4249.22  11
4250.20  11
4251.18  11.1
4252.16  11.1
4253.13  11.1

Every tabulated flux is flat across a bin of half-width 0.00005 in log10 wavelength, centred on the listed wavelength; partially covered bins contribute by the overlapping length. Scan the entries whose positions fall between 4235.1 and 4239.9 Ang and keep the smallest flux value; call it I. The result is 10.8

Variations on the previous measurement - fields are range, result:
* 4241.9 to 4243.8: 10.9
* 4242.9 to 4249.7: 10.7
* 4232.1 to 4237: 10.3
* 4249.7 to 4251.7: 11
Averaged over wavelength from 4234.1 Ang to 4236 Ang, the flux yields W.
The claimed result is 10.8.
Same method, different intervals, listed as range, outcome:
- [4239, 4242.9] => 10.9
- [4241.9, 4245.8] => 10.9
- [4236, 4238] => 10.9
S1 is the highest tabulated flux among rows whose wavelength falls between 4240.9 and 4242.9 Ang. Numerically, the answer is 11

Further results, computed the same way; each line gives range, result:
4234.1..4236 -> 10.8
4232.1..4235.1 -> 10.7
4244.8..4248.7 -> 10.9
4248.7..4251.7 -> 11.1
